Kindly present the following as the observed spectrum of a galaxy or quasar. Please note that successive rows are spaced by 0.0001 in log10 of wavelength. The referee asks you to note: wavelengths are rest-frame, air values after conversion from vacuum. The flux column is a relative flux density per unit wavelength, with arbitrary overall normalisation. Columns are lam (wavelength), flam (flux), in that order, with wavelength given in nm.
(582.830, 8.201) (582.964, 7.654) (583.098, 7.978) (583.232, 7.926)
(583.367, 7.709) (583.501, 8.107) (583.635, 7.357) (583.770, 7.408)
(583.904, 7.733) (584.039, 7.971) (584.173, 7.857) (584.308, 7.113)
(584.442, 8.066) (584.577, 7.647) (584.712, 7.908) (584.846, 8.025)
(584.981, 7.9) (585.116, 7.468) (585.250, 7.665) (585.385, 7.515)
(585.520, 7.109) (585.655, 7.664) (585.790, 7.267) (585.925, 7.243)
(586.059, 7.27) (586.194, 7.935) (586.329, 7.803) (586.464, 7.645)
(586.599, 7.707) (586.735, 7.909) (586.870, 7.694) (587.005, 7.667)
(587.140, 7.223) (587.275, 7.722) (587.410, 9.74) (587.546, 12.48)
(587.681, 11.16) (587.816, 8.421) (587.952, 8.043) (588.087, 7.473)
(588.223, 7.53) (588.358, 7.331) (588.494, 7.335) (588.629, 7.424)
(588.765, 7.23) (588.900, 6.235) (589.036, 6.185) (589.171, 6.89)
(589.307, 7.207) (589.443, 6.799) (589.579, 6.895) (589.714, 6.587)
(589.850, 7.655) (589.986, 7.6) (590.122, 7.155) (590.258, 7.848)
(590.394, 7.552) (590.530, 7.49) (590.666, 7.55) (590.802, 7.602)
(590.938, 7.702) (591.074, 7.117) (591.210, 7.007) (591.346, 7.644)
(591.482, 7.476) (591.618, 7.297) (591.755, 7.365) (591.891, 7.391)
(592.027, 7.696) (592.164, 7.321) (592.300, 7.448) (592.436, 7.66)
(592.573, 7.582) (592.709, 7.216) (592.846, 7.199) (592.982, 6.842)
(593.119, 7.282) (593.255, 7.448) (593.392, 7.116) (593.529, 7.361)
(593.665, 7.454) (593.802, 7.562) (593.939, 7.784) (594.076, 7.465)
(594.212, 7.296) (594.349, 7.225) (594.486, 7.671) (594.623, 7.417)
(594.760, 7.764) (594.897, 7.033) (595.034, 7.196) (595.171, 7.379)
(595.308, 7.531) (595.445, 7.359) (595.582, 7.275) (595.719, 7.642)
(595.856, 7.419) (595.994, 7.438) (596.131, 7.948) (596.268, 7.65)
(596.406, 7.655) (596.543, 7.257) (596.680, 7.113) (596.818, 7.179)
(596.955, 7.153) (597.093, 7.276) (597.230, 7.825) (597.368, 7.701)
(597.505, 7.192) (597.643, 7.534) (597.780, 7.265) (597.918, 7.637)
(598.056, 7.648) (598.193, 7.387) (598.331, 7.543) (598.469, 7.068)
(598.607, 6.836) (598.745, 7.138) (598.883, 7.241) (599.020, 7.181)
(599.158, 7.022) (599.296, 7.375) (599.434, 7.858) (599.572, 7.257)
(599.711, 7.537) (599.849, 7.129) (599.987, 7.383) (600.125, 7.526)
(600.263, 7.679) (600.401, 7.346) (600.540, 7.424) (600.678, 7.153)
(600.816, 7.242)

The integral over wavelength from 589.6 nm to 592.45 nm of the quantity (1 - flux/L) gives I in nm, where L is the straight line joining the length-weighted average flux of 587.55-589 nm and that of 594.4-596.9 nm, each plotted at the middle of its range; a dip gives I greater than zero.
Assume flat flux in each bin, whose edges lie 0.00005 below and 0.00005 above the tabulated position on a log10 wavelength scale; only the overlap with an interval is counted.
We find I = 0.13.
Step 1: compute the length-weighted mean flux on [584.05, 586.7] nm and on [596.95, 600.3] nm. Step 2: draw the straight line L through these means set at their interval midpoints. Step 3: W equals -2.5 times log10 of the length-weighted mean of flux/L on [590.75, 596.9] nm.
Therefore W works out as 0.01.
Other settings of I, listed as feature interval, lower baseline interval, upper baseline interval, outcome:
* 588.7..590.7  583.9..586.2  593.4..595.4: 0.11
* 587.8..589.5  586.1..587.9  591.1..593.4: 0.20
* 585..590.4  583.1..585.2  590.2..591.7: -0.05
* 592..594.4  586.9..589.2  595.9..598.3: 0.10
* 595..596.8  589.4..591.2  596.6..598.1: -0.01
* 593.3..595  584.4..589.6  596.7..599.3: 0.01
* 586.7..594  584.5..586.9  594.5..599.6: -0.05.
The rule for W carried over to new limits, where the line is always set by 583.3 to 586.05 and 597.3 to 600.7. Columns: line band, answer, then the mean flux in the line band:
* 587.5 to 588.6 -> -0.139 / 8.6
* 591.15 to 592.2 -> 0.014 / 7.4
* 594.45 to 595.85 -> 0.002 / 7.42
